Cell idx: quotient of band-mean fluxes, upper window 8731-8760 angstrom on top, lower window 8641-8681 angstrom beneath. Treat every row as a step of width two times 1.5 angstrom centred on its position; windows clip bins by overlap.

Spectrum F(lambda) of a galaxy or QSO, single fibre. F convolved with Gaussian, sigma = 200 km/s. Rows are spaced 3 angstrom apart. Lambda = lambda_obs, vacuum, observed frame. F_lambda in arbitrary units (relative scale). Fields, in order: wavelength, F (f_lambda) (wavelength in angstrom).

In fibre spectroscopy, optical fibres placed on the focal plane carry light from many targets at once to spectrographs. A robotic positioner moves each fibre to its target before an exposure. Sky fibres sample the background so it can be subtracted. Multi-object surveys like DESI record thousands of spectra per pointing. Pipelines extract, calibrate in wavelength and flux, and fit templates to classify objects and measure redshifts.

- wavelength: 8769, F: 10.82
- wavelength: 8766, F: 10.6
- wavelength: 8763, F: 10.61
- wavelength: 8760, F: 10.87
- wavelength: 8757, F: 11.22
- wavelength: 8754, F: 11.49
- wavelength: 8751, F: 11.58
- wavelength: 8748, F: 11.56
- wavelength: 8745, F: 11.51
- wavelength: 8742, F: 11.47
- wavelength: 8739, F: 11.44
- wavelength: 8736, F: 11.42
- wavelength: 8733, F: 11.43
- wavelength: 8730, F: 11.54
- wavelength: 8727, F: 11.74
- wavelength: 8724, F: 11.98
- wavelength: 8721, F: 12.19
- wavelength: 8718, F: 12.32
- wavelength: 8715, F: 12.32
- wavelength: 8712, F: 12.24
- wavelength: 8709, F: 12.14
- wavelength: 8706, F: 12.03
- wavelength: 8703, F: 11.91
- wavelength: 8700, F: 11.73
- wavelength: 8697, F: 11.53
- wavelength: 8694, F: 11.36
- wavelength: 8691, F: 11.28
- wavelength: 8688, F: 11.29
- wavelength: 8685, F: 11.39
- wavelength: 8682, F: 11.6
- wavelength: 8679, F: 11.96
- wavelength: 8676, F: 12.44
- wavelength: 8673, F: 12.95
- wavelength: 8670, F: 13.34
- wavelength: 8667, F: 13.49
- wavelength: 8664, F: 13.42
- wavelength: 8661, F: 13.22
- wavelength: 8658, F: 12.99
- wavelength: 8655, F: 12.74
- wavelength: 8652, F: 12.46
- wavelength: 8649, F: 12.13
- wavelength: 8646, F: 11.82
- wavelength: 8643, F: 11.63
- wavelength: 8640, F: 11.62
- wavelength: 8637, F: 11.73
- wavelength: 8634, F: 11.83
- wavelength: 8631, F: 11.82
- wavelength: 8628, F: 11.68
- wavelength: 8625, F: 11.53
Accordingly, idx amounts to 0.9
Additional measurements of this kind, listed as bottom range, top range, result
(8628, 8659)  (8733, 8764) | 0.94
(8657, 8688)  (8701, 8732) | 0.95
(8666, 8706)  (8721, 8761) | 0.96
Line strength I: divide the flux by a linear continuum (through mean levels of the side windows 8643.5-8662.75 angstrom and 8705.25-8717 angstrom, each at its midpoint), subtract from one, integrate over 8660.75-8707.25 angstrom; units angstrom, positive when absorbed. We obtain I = 0.7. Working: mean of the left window 12.5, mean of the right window 12.2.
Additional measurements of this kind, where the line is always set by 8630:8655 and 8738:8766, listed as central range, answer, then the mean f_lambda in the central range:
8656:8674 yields -2.2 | 13.2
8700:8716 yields -0.8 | 12.1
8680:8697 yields 0.3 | 11.4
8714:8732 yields -0.9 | 12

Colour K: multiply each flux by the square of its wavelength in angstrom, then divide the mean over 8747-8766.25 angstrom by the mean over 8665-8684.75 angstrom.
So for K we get 0.9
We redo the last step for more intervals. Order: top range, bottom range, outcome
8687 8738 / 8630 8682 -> 0.96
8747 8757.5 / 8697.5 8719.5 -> 0.96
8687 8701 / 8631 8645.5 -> 0.99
